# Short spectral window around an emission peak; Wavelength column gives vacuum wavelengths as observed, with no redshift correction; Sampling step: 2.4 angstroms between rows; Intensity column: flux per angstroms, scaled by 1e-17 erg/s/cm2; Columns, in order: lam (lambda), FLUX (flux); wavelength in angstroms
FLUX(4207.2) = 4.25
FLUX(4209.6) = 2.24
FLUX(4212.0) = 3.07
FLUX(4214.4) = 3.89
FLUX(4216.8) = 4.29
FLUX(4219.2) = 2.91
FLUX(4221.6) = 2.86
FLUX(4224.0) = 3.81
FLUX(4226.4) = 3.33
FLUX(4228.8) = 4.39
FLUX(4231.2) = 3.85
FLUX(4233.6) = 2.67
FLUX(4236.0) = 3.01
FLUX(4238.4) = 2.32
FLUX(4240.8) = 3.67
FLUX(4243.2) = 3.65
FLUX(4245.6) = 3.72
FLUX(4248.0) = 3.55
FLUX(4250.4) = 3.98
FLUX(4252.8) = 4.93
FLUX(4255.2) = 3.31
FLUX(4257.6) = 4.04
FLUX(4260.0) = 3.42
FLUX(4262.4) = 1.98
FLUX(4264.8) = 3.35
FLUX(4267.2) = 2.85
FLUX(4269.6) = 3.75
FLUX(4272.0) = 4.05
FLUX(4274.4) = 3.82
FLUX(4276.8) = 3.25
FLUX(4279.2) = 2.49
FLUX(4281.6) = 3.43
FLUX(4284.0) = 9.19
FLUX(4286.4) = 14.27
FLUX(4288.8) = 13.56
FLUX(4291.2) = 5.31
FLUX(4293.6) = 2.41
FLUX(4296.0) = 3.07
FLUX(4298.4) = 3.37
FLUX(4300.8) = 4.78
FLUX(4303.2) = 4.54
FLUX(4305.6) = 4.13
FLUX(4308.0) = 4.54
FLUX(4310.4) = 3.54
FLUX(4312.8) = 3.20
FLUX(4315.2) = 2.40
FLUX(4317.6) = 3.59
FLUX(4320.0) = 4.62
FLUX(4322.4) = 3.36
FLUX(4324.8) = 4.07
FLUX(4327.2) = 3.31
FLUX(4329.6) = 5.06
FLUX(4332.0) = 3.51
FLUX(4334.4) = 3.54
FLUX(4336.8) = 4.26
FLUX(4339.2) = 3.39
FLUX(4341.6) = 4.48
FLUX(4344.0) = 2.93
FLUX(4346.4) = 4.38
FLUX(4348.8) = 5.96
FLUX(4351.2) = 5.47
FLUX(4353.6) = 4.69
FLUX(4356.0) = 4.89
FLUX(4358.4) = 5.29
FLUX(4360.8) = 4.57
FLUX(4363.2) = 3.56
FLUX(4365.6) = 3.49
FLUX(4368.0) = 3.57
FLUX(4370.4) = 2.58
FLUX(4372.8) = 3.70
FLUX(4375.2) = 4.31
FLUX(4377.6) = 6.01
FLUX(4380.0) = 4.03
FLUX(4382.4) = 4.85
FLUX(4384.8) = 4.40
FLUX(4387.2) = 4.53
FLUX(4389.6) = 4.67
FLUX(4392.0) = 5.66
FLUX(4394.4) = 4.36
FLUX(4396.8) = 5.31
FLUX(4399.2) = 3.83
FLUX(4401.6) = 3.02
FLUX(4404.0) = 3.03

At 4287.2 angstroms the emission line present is [O II] 3727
